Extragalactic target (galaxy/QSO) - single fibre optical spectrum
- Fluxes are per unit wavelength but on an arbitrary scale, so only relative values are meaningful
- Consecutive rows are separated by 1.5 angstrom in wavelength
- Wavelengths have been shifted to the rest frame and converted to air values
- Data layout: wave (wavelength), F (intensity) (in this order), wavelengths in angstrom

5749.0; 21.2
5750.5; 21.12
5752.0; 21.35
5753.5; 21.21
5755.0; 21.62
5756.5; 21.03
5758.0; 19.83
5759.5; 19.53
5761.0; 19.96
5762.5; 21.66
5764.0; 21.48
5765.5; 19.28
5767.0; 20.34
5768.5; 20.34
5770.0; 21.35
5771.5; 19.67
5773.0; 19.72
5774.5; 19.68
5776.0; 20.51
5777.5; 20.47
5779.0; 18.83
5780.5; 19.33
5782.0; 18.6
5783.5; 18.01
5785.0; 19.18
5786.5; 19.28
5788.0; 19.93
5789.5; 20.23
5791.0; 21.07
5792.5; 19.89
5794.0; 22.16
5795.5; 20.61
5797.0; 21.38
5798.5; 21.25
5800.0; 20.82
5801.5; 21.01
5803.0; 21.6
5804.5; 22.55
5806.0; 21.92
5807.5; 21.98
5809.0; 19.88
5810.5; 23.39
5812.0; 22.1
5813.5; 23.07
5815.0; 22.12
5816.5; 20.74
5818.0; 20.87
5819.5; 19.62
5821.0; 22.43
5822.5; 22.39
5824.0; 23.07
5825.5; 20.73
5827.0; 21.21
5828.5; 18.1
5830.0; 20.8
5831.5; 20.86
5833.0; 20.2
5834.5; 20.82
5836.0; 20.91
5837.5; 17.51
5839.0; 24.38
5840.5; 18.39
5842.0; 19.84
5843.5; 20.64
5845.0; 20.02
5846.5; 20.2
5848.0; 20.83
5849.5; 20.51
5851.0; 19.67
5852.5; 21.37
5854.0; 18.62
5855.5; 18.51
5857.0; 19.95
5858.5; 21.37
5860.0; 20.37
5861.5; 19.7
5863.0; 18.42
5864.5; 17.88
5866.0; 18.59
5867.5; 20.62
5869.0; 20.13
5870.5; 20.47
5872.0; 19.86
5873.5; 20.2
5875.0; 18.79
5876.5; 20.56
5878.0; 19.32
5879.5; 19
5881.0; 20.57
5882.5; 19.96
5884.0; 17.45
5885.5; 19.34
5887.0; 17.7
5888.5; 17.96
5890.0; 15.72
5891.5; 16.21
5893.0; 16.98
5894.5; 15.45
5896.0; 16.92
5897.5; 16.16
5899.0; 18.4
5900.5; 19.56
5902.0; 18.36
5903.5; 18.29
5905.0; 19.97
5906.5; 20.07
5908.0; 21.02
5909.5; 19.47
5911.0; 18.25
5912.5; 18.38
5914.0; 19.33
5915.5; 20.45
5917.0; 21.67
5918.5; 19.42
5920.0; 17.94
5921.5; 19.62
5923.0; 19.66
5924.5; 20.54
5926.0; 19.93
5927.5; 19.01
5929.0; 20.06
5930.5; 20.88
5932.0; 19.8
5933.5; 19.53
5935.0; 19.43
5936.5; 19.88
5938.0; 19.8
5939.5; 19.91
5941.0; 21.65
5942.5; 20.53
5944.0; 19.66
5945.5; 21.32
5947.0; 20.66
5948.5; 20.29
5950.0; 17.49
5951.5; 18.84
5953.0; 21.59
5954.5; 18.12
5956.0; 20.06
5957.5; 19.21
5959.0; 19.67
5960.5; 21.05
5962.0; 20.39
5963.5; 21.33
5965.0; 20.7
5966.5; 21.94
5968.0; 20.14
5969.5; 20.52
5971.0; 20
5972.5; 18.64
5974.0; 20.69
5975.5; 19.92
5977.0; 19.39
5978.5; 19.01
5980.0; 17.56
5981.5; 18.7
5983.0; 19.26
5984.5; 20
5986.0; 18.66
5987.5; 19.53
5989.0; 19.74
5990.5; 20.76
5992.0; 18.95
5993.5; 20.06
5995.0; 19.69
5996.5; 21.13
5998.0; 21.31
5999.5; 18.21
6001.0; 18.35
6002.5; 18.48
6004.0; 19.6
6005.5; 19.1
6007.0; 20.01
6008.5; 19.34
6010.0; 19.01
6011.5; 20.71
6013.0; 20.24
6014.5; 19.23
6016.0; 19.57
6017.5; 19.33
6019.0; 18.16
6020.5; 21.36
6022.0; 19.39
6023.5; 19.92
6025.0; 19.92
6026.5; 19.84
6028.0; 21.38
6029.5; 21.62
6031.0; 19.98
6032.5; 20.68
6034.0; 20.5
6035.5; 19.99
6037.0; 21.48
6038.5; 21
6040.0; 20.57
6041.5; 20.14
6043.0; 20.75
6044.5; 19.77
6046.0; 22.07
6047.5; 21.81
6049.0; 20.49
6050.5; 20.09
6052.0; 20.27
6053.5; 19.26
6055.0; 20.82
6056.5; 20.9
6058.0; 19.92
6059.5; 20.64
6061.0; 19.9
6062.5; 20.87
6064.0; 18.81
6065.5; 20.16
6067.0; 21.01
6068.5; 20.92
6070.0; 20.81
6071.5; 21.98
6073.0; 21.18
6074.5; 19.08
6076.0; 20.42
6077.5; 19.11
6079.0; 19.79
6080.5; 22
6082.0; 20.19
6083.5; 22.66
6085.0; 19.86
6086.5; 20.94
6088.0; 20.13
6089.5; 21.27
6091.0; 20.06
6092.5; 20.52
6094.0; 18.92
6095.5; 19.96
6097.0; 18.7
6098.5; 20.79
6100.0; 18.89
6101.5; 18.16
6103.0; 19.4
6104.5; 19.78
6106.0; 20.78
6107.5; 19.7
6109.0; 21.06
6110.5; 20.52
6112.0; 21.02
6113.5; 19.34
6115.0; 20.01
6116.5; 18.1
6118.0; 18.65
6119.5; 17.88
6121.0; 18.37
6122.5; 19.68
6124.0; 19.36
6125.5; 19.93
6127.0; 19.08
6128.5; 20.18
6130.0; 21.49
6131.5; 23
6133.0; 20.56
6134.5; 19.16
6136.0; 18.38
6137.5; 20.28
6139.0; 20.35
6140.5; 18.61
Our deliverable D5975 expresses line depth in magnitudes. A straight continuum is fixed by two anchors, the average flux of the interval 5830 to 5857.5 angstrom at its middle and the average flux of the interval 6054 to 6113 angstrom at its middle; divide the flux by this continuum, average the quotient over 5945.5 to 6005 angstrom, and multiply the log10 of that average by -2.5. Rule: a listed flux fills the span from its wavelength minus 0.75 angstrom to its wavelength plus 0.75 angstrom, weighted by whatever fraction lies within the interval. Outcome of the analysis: 0.03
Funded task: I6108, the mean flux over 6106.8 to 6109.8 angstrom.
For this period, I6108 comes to 20.4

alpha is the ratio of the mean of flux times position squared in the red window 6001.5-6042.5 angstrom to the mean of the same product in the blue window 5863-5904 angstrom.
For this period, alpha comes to 1.1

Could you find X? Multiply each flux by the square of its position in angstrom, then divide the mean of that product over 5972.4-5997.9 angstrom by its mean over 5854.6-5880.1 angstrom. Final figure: 1.0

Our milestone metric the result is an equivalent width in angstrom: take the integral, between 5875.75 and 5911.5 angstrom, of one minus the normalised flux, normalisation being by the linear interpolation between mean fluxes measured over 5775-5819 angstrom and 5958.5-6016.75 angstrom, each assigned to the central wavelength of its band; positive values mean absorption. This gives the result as 3.2 angstrom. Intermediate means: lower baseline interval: 20.8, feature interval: 18.4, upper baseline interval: 19.8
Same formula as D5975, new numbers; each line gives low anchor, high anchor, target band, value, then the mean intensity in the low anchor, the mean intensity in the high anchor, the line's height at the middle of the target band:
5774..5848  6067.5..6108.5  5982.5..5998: 0.03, 20.7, 20.2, 20.4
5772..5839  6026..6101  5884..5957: 0.08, 20.7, 20.5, 20.6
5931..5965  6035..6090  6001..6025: 0.04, 20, 20.6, 20.3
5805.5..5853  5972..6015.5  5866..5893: 0.08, 20.9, 19.5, 20.5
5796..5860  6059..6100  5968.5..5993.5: 0.06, 20.9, 20.4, 20.6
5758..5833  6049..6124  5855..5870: 0.05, 20.7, 20.1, 20.6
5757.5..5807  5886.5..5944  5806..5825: -0.09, 20.4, 19.1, 20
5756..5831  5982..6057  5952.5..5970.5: -0.01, 20.7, 20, 20.2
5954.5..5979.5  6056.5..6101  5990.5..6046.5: 0.01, 20.1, 20.3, 20.2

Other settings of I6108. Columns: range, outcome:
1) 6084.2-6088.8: 20.3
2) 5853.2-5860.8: 19.8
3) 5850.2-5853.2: 20.5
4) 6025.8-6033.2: 20.7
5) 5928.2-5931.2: 20.4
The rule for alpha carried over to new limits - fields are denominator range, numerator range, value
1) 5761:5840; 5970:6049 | 1.03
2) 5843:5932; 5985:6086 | 1.10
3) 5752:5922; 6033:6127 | 1.10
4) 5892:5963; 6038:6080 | 1.10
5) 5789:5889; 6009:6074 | 1.07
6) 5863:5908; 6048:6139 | 1.15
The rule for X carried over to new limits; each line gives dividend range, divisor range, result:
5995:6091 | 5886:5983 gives 1.08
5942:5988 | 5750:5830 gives 1.01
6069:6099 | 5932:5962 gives 1.07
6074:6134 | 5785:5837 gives 1.04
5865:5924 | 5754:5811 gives 0.96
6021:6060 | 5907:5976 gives 1.06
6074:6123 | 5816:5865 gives 1.07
